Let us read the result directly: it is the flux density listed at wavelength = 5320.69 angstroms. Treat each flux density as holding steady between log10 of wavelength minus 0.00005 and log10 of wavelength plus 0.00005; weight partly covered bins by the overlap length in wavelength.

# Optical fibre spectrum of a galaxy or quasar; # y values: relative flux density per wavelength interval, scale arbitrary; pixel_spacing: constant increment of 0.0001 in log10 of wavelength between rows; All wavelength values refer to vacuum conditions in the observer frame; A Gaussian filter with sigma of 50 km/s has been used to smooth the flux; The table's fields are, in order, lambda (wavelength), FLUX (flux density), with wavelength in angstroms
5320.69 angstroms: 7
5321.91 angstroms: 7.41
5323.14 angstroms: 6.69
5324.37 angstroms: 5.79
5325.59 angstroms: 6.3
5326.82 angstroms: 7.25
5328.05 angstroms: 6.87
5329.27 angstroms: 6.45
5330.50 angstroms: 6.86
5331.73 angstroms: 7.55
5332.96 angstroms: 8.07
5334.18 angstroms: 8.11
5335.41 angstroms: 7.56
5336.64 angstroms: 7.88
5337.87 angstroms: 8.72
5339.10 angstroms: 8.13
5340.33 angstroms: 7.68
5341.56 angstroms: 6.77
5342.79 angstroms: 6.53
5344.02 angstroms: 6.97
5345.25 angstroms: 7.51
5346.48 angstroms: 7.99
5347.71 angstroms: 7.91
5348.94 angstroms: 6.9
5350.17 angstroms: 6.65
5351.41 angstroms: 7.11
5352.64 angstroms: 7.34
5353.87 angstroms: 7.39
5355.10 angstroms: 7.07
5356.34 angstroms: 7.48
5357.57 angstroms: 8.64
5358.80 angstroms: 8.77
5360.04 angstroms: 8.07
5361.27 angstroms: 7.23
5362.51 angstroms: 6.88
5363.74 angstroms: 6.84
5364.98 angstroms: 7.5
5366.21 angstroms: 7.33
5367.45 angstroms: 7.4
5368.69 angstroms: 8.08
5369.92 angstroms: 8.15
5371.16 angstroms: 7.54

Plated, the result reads 7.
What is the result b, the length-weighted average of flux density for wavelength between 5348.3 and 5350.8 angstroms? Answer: 6.77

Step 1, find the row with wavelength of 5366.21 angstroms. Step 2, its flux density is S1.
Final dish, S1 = 7.33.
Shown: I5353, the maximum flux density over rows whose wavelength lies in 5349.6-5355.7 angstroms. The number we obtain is 7.39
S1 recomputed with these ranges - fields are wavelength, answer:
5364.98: 7.5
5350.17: 6.65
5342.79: 6.53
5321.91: 7.41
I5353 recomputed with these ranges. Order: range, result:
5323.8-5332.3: 7.55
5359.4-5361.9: 8.07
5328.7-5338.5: 8.72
